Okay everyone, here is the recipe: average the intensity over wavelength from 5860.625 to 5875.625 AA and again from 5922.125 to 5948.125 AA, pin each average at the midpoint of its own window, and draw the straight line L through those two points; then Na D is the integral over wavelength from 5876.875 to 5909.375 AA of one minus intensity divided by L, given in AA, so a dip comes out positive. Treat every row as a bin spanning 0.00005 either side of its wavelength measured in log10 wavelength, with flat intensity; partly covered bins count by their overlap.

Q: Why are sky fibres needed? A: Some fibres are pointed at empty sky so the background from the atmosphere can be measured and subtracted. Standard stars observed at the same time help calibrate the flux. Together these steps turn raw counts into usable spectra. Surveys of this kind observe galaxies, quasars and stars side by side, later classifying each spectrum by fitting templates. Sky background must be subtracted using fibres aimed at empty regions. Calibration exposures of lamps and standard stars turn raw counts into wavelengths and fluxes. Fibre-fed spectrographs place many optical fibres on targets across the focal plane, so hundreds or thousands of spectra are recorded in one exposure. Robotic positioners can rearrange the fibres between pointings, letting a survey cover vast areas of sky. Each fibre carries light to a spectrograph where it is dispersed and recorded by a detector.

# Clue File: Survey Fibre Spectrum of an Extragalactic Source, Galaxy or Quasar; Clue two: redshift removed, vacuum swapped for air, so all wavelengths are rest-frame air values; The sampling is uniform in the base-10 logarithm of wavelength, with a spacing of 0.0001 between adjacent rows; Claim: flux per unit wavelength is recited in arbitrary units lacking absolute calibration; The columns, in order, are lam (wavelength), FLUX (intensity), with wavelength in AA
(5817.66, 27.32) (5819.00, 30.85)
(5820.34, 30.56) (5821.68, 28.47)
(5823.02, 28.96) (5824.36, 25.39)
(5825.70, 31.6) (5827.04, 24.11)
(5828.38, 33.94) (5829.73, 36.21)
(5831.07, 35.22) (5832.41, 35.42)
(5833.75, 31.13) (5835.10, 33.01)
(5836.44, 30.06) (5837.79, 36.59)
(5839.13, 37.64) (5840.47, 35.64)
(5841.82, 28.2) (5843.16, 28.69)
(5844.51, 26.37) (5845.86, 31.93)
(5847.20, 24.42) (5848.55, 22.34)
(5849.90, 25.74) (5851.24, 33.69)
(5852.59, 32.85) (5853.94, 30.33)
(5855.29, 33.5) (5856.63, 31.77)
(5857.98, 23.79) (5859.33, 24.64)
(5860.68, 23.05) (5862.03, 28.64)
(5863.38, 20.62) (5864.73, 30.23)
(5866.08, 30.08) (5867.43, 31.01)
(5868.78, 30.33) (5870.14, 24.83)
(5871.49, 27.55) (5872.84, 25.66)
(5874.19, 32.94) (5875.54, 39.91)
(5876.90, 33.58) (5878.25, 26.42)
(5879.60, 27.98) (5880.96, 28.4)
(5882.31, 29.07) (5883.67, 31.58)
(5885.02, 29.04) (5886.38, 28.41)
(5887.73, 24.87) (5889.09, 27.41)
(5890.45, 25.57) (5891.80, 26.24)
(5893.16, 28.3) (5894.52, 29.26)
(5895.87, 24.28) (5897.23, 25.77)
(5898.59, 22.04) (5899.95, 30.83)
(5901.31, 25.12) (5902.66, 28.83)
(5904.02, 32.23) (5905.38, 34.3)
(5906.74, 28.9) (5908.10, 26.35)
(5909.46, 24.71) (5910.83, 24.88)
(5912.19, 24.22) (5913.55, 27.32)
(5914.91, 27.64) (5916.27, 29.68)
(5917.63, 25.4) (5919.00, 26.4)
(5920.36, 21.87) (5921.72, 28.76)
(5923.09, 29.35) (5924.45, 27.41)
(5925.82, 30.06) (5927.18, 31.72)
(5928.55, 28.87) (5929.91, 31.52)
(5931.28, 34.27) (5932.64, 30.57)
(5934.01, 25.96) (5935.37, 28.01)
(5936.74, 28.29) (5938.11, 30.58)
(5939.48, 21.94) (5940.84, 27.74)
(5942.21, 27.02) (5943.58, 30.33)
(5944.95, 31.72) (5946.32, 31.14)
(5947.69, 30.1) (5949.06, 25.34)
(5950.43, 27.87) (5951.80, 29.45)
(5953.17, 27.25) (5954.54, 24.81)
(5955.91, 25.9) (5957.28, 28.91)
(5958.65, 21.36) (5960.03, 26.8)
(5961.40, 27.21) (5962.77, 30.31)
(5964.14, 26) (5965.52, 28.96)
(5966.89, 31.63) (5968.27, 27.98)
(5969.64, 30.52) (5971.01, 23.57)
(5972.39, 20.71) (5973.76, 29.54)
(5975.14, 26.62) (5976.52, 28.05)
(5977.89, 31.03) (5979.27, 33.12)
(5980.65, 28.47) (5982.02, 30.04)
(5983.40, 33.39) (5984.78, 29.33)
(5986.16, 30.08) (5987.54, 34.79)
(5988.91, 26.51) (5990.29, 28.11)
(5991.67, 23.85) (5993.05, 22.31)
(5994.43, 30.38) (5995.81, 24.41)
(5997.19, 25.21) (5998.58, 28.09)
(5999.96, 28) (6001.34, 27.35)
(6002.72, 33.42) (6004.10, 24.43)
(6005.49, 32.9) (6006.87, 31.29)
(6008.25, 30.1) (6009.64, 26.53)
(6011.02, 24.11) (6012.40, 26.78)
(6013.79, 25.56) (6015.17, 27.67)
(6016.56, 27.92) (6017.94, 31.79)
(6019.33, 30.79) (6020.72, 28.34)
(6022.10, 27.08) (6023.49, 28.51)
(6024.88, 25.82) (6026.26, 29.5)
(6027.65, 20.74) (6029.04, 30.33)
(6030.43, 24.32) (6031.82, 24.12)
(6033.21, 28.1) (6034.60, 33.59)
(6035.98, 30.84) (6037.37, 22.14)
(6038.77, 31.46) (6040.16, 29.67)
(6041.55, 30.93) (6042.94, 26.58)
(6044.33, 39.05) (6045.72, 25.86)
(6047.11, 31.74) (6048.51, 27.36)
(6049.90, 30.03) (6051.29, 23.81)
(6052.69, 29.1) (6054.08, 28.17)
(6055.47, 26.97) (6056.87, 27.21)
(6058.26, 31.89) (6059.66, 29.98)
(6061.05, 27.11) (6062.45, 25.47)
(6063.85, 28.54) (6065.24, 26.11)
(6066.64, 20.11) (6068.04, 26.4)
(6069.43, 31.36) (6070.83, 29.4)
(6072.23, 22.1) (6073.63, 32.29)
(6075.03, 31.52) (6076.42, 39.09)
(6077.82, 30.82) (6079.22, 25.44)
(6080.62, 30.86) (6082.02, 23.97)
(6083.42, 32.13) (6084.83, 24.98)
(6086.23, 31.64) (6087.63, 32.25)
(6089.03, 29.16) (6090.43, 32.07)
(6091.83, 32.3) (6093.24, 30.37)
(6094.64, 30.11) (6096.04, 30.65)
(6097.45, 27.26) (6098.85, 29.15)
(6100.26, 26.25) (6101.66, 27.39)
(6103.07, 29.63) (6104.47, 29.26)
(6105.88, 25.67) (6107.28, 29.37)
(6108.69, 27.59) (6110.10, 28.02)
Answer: 0.98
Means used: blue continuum 28.5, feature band 27.9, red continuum 29.3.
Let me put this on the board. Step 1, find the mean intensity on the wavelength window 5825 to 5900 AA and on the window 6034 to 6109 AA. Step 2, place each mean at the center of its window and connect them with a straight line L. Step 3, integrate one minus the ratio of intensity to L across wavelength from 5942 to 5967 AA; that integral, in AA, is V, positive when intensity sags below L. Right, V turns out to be 1.0 AA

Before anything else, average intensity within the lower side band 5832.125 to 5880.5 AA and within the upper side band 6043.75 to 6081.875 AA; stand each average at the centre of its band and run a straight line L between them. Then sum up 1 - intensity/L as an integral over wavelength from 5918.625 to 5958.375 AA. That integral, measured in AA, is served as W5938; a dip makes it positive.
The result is 1.3 AA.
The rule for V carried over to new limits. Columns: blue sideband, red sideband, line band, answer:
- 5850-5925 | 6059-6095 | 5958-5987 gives 0.2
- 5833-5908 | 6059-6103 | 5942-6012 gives 1.9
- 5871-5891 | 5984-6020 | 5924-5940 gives -0.2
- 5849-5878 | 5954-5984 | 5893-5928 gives 1.4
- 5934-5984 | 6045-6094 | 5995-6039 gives 1.0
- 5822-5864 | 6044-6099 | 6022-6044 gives 0.9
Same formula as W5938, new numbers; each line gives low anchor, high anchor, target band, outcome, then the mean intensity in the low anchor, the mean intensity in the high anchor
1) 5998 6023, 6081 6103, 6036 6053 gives -0.1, 28.5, 29.3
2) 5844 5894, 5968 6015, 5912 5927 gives 0.5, 28.5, 28.1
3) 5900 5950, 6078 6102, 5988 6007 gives 0.8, 28.3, 29.2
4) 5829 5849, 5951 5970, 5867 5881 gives 0.2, 31.6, 27.6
